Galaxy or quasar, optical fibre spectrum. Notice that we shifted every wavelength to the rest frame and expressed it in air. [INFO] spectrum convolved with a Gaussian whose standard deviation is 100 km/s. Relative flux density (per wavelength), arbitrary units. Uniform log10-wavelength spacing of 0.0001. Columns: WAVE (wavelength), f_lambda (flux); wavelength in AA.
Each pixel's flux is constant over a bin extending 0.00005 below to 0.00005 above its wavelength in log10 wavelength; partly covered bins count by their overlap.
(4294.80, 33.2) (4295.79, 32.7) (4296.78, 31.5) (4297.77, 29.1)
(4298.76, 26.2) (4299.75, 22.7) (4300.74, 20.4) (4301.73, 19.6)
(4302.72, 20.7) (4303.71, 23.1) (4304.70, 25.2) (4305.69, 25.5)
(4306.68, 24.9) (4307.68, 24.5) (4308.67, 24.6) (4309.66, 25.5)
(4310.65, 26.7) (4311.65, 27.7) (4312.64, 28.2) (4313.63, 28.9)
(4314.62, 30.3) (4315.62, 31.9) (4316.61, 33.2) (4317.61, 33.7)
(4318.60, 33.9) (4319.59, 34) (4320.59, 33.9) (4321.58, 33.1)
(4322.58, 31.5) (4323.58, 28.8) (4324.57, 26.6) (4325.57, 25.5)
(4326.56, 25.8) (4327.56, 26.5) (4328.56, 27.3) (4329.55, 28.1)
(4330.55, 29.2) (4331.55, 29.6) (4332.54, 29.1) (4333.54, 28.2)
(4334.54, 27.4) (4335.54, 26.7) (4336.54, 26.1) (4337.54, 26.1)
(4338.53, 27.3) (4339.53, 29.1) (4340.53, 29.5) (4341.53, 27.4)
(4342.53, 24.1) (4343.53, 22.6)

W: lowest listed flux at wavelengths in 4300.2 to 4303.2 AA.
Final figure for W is 19.6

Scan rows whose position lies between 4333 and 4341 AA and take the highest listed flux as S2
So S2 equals 29.5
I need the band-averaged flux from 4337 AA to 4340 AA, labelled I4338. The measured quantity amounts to 27.5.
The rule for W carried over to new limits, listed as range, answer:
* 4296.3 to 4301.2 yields 20.4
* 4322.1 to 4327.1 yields 25.5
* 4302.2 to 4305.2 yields 20.7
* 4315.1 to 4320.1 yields 31.9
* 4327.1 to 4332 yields 26.5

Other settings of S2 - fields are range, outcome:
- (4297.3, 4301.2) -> 29.1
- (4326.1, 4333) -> 29.6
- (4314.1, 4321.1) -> 34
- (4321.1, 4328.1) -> 33.1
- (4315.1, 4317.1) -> 33.2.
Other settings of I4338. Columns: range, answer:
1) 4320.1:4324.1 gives 31.8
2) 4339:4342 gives 28.6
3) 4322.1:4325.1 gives 28.9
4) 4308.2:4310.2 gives 25.2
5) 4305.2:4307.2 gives 25.1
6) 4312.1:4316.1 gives 29.8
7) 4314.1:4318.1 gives 32.2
